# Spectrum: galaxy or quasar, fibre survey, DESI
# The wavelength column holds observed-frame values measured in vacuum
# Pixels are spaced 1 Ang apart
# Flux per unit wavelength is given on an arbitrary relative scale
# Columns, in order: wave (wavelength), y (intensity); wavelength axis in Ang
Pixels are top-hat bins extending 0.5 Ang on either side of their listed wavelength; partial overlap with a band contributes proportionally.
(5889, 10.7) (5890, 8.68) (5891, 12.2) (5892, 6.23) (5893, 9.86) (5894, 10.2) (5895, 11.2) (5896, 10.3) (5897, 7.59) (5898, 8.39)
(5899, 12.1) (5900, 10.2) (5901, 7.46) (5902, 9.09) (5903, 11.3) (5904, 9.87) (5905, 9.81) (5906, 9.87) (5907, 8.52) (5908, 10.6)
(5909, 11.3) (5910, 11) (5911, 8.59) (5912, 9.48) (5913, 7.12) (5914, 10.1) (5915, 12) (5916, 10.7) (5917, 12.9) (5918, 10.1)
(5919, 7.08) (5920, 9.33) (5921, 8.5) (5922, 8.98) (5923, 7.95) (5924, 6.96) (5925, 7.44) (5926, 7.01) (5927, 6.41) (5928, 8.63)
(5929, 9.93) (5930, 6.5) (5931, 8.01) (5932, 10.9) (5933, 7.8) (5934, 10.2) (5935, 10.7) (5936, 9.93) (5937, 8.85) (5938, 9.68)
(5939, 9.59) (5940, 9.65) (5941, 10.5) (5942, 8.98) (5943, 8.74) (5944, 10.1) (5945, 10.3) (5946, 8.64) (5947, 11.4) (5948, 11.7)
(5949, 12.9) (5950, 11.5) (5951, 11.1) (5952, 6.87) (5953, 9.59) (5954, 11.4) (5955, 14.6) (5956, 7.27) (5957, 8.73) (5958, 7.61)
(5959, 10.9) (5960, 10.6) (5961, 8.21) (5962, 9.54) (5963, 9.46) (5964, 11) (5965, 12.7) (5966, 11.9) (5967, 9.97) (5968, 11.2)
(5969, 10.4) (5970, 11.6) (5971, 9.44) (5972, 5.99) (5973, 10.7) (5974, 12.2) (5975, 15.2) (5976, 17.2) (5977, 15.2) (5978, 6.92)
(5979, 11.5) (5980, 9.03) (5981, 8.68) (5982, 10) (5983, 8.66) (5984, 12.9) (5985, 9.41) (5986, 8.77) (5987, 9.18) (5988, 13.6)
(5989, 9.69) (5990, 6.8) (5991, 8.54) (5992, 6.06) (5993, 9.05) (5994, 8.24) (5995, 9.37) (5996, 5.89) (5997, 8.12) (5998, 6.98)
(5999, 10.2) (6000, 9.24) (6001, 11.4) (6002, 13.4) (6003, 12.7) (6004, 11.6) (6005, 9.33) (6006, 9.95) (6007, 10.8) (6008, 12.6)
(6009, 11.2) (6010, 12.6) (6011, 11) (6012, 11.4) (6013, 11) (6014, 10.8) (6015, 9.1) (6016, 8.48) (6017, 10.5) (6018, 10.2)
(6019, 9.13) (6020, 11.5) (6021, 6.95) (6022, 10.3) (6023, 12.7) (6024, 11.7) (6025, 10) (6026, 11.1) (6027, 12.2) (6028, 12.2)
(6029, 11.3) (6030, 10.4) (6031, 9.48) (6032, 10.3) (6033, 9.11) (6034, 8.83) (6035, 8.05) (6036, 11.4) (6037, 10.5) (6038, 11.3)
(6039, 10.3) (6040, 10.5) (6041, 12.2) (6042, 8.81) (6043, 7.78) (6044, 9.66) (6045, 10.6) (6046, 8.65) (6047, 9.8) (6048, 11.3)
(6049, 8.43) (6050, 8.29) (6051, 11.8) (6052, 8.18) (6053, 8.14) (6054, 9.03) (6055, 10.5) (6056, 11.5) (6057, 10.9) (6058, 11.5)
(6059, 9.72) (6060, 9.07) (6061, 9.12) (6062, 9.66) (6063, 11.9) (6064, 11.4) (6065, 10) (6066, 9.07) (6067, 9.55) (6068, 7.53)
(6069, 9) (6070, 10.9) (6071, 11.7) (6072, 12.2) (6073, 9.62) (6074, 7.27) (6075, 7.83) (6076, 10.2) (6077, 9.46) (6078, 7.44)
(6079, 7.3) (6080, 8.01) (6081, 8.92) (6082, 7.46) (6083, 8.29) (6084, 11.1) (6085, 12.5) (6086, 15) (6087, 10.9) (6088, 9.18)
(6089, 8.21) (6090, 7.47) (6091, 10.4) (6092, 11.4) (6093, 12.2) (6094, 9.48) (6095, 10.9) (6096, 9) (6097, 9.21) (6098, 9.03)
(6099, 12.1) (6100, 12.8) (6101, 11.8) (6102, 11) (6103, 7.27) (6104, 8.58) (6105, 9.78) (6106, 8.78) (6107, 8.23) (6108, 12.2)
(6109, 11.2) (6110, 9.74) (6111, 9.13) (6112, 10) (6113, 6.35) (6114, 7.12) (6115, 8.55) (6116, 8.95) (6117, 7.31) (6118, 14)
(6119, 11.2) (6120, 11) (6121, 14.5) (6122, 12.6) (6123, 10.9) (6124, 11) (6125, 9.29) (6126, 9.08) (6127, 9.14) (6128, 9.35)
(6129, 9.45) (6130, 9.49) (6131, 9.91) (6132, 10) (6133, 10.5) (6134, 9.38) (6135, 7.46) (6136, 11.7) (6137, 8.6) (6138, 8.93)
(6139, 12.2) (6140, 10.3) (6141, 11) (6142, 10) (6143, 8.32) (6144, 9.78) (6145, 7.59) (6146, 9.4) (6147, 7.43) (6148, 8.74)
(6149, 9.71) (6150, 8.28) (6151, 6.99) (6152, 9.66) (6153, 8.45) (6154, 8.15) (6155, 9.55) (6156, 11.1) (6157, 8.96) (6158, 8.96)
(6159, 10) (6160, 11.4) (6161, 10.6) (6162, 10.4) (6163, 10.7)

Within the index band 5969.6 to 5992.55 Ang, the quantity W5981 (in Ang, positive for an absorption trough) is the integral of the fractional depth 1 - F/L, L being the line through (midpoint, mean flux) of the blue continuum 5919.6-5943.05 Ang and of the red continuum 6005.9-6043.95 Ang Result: -1.5 Ang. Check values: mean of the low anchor 8.8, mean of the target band 10.3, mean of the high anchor 10.5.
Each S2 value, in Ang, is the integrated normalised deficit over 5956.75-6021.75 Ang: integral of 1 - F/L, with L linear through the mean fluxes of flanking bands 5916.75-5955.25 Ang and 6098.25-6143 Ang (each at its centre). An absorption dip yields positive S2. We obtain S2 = -3.8 Ang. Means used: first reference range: 9.47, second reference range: 10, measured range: 10.2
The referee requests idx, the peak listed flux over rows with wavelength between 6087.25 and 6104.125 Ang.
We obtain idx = 12.8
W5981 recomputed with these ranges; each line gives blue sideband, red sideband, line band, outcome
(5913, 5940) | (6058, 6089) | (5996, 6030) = -4.1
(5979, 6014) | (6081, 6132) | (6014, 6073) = -0.6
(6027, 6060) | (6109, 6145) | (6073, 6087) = 0.8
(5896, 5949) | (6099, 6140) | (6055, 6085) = 0.6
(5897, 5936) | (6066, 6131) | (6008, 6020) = -1.3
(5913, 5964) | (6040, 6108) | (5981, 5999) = 1.3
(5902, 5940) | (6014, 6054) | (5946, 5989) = -4.5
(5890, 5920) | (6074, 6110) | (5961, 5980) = -2.5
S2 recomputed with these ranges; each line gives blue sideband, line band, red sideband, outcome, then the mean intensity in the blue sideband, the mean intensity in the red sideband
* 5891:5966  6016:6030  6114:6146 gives -1.2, 9.63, 9.99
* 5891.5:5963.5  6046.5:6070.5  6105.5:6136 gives -0.2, 9.54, 9.89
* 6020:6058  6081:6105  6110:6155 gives -0.9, 10.1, 9.57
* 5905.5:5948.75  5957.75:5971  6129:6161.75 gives -1.4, 9.38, 9.46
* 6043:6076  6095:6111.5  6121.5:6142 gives -0.2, 9.78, 10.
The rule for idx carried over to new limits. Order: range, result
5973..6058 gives 17.2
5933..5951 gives 12.9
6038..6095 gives 15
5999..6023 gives 13.4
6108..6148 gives 14.5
